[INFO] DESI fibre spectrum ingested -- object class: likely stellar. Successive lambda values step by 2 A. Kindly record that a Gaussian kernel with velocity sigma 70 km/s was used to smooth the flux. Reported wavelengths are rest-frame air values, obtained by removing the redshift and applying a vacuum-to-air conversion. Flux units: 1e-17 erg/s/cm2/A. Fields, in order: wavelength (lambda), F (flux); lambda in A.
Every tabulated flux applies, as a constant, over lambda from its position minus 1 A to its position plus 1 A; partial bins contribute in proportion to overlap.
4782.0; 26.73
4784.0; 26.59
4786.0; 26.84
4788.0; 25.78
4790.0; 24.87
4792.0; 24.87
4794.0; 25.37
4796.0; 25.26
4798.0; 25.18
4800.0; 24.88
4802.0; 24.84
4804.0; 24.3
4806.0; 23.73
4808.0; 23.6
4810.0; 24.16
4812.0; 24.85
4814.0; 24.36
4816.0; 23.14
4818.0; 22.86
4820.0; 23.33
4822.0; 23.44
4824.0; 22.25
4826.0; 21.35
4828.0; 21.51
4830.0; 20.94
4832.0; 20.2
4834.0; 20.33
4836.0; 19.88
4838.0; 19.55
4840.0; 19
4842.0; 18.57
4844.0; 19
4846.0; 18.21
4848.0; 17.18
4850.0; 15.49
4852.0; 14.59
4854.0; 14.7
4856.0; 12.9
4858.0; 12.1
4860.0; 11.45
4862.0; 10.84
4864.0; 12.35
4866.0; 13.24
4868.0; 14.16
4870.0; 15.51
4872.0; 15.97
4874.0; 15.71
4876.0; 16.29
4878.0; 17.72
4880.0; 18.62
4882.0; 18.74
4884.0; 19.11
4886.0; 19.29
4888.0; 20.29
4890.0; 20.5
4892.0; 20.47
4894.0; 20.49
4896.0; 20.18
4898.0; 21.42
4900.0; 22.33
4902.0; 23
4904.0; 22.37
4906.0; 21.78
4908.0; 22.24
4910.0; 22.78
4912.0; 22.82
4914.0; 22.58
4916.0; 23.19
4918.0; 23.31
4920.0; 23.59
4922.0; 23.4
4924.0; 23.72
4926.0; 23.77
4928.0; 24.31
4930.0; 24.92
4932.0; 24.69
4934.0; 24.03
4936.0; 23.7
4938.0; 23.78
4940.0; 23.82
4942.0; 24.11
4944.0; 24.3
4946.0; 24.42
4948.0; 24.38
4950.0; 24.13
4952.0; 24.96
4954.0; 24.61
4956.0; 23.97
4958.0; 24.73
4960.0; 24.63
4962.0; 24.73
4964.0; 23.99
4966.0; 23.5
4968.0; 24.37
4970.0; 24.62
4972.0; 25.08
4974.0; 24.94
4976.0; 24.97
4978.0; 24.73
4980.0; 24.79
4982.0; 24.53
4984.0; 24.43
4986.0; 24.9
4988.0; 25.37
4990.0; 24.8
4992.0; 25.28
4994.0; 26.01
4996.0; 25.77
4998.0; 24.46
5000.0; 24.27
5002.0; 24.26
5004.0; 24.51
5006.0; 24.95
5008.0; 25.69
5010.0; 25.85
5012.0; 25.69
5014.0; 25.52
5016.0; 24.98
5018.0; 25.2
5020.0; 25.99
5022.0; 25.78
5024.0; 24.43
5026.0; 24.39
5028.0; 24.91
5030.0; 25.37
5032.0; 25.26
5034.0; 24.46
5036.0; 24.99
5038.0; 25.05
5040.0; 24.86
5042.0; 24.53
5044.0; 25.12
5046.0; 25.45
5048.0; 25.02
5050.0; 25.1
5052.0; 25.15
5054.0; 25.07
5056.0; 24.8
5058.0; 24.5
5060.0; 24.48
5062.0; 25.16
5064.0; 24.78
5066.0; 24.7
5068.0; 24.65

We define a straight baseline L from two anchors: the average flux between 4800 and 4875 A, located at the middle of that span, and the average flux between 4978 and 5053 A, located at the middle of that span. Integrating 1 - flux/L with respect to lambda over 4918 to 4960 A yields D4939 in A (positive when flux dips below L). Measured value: -3.2 A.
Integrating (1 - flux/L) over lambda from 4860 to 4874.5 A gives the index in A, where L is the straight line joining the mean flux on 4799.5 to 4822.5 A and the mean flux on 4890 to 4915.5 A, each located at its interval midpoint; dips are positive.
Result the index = 5.7 A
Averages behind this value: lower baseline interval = 23.9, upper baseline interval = 21.8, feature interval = 13.7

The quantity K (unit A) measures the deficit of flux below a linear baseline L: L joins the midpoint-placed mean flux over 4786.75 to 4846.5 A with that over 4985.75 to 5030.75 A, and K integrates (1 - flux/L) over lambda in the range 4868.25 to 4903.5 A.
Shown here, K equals 6.7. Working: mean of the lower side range 22.7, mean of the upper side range 25.1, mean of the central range 19.1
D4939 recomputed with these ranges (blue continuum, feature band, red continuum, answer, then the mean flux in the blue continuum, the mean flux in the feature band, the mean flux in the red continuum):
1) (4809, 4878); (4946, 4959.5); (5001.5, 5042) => -1.22 A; 18.2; 24.5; 25.1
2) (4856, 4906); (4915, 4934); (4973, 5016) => -3.20 A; 17.6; 23.9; 25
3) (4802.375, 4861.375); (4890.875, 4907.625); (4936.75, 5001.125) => 0.52 A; 19.9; 21.5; 24.6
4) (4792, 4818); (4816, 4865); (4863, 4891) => 6.68 A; 24.4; 18.1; 17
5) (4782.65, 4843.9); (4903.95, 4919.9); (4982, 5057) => 0.90 A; 23.2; 22.7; 25.1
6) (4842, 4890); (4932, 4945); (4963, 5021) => -1.78 A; 16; 24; 24.9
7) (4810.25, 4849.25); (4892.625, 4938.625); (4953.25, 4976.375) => 0.62 A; 21.1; 22.9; 24.5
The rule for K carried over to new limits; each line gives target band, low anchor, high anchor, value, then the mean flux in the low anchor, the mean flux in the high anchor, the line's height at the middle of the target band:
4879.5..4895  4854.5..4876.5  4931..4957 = -2.9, 13.6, 24.2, 16.6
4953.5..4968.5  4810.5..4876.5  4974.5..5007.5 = -0.5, 18.1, 24.9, 23.5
